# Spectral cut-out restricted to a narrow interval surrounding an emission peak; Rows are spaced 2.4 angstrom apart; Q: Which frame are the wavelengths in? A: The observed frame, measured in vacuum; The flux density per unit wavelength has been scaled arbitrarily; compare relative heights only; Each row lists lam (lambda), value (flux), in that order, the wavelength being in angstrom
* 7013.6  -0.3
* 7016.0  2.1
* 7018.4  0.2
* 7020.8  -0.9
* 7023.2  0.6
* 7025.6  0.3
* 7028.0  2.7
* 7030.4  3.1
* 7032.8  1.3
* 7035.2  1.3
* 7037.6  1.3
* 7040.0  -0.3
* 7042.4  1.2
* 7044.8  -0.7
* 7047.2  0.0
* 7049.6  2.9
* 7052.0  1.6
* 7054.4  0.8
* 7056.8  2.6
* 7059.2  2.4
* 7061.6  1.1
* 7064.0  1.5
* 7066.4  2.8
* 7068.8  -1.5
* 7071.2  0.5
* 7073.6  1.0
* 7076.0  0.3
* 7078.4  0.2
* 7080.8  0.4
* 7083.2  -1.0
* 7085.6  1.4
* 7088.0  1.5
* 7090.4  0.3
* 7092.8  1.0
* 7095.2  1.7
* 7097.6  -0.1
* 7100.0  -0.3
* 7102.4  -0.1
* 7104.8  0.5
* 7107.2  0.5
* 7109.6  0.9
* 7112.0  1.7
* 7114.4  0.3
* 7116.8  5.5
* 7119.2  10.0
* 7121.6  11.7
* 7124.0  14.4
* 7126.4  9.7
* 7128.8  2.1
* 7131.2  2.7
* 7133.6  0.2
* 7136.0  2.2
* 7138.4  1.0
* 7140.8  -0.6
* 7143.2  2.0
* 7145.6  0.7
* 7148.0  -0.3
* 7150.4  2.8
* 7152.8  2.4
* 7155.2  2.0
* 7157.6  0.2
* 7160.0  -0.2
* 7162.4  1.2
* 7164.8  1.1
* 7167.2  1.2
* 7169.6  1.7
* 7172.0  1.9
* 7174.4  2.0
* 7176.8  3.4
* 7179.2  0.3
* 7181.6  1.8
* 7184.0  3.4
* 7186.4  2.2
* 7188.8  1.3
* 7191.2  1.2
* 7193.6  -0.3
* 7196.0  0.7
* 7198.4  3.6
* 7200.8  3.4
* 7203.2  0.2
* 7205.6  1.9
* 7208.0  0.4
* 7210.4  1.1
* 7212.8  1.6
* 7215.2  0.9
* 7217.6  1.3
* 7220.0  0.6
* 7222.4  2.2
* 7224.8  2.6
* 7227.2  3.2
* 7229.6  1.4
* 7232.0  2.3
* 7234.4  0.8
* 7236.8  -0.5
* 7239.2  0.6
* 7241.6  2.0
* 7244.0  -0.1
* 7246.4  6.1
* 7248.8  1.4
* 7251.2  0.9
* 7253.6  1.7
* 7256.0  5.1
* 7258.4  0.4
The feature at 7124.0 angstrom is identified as [O II] 3727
